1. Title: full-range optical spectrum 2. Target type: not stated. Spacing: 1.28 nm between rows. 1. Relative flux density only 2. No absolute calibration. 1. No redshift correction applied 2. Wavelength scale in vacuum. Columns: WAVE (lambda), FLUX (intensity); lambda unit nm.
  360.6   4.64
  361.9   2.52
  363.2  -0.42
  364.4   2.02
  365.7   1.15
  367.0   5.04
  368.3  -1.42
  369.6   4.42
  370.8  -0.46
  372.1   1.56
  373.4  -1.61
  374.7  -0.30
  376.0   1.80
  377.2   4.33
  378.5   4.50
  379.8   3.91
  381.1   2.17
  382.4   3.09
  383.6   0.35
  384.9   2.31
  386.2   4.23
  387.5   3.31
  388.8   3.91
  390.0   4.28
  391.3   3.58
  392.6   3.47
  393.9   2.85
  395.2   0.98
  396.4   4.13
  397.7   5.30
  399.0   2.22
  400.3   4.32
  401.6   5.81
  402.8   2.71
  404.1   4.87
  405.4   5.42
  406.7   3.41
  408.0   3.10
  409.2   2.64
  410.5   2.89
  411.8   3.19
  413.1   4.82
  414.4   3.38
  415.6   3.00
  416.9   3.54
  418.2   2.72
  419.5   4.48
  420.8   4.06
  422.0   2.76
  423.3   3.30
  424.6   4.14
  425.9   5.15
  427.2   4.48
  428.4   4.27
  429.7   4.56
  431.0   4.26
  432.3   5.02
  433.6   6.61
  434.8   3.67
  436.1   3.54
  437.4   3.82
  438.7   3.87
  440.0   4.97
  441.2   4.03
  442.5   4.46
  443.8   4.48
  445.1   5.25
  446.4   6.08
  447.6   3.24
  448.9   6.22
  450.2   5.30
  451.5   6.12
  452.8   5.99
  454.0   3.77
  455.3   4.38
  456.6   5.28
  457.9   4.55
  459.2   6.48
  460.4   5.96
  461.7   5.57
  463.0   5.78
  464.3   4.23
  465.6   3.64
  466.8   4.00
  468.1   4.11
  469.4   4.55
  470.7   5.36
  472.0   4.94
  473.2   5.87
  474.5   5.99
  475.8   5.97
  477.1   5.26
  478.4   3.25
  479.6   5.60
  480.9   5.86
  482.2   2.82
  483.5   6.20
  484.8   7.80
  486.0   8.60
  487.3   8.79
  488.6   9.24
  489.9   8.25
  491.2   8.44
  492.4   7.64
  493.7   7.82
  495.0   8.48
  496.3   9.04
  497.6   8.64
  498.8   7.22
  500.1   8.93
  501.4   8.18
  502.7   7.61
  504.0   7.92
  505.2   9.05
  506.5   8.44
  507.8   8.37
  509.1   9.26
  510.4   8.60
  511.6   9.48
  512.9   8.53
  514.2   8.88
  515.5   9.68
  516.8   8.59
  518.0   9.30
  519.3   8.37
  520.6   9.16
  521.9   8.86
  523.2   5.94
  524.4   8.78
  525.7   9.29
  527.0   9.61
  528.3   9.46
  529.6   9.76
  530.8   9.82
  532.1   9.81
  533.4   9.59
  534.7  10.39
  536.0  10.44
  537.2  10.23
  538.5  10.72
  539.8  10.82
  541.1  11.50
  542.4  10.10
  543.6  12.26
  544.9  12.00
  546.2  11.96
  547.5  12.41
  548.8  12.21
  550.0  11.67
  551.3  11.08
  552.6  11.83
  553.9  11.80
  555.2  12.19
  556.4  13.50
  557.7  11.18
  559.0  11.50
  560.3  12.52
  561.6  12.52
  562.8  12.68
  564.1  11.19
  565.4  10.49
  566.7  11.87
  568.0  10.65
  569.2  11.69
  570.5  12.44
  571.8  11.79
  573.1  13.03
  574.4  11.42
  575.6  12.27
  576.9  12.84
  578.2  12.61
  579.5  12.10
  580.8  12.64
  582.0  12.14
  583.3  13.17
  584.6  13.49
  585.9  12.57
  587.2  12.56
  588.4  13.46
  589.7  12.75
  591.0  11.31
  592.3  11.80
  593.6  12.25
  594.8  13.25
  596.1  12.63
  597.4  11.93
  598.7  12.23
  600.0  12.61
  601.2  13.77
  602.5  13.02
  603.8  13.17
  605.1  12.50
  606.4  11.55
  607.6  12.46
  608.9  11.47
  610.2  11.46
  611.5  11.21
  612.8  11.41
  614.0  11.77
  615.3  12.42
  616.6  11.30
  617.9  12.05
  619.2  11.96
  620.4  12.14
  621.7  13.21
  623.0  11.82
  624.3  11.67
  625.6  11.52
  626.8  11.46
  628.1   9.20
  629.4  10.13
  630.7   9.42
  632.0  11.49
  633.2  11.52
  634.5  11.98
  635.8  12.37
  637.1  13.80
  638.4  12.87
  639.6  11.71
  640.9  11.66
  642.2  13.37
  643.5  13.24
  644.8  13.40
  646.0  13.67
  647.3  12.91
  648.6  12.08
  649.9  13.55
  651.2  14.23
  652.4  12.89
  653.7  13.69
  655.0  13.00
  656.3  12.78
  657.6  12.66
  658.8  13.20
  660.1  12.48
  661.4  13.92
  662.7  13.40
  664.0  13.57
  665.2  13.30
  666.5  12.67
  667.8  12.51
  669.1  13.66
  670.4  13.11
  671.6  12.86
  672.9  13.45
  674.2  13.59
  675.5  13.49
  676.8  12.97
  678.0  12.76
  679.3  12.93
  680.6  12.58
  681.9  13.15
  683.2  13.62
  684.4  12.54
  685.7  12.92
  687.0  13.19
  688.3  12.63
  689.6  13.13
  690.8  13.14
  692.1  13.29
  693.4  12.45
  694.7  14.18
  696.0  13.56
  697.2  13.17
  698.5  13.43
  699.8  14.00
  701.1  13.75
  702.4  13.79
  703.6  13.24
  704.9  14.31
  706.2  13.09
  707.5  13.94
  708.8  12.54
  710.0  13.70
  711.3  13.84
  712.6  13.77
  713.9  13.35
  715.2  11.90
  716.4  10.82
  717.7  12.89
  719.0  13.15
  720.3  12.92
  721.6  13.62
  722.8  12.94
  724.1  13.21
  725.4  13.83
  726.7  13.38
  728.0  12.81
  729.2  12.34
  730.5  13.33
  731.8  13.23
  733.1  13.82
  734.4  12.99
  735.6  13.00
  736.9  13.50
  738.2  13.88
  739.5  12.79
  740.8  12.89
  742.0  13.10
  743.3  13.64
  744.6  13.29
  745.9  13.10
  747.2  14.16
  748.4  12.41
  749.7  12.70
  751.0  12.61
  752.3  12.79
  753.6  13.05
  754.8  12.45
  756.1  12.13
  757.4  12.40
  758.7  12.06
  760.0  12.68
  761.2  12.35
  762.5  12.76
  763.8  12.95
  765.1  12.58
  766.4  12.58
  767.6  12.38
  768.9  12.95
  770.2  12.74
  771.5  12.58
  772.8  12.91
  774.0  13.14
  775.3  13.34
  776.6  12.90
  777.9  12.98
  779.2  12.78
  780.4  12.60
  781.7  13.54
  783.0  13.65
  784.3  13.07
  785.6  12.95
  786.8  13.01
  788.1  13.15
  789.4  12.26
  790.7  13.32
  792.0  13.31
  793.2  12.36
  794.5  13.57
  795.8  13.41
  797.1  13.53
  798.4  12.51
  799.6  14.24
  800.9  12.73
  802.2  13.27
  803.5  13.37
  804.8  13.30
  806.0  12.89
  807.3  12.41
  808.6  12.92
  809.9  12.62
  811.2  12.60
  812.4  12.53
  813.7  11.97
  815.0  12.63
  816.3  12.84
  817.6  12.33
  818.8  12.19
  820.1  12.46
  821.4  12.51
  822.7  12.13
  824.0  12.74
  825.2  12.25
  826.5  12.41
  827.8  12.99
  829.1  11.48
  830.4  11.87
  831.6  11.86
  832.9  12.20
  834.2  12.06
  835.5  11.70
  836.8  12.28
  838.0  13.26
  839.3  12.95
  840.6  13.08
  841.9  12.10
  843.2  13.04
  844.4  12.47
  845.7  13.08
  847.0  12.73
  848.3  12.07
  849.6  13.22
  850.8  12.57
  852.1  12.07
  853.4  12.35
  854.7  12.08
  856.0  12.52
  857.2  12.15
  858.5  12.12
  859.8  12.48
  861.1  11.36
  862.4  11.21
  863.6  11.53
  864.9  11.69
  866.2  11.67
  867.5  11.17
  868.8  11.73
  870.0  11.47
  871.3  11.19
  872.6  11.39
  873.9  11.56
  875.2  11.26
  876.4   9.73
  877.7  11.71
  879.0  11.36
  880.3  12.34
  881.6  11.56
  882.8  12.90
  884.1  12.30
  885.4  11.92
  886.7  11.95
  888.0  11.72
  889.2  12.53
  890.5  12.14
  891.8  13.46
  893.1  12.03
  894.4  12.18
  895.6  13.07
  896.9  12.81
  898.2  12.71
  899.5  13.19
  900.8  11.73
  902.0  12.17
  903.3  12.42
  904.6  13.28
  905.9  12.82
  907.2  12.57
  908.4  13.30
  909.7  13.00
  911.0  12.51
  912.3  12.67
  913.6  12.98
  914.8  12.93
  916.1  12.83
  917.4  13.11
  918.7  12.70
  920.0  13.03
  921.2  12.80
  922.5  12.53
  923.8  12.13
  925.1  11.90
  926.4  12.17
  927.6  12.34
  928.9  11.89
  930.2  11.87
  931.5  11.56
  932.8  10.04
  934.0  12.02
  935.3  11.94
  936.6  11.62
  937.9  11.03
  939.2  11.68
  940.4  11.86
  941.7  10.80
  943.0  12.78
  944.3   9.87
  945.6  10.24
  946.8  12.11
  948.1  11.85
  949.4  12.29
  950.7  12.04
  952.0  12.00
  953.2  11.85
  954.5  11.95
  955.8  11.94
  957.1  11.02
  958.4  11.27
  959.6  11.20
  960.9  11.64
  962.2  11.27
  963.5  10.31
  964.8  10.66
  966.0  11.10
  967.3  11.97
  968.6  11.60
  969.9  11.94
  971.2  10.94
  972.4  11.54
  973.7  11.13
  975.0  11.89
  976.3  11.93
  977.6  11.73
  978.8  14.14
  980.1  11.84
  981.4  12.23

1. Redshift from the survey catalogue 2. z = 0.215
